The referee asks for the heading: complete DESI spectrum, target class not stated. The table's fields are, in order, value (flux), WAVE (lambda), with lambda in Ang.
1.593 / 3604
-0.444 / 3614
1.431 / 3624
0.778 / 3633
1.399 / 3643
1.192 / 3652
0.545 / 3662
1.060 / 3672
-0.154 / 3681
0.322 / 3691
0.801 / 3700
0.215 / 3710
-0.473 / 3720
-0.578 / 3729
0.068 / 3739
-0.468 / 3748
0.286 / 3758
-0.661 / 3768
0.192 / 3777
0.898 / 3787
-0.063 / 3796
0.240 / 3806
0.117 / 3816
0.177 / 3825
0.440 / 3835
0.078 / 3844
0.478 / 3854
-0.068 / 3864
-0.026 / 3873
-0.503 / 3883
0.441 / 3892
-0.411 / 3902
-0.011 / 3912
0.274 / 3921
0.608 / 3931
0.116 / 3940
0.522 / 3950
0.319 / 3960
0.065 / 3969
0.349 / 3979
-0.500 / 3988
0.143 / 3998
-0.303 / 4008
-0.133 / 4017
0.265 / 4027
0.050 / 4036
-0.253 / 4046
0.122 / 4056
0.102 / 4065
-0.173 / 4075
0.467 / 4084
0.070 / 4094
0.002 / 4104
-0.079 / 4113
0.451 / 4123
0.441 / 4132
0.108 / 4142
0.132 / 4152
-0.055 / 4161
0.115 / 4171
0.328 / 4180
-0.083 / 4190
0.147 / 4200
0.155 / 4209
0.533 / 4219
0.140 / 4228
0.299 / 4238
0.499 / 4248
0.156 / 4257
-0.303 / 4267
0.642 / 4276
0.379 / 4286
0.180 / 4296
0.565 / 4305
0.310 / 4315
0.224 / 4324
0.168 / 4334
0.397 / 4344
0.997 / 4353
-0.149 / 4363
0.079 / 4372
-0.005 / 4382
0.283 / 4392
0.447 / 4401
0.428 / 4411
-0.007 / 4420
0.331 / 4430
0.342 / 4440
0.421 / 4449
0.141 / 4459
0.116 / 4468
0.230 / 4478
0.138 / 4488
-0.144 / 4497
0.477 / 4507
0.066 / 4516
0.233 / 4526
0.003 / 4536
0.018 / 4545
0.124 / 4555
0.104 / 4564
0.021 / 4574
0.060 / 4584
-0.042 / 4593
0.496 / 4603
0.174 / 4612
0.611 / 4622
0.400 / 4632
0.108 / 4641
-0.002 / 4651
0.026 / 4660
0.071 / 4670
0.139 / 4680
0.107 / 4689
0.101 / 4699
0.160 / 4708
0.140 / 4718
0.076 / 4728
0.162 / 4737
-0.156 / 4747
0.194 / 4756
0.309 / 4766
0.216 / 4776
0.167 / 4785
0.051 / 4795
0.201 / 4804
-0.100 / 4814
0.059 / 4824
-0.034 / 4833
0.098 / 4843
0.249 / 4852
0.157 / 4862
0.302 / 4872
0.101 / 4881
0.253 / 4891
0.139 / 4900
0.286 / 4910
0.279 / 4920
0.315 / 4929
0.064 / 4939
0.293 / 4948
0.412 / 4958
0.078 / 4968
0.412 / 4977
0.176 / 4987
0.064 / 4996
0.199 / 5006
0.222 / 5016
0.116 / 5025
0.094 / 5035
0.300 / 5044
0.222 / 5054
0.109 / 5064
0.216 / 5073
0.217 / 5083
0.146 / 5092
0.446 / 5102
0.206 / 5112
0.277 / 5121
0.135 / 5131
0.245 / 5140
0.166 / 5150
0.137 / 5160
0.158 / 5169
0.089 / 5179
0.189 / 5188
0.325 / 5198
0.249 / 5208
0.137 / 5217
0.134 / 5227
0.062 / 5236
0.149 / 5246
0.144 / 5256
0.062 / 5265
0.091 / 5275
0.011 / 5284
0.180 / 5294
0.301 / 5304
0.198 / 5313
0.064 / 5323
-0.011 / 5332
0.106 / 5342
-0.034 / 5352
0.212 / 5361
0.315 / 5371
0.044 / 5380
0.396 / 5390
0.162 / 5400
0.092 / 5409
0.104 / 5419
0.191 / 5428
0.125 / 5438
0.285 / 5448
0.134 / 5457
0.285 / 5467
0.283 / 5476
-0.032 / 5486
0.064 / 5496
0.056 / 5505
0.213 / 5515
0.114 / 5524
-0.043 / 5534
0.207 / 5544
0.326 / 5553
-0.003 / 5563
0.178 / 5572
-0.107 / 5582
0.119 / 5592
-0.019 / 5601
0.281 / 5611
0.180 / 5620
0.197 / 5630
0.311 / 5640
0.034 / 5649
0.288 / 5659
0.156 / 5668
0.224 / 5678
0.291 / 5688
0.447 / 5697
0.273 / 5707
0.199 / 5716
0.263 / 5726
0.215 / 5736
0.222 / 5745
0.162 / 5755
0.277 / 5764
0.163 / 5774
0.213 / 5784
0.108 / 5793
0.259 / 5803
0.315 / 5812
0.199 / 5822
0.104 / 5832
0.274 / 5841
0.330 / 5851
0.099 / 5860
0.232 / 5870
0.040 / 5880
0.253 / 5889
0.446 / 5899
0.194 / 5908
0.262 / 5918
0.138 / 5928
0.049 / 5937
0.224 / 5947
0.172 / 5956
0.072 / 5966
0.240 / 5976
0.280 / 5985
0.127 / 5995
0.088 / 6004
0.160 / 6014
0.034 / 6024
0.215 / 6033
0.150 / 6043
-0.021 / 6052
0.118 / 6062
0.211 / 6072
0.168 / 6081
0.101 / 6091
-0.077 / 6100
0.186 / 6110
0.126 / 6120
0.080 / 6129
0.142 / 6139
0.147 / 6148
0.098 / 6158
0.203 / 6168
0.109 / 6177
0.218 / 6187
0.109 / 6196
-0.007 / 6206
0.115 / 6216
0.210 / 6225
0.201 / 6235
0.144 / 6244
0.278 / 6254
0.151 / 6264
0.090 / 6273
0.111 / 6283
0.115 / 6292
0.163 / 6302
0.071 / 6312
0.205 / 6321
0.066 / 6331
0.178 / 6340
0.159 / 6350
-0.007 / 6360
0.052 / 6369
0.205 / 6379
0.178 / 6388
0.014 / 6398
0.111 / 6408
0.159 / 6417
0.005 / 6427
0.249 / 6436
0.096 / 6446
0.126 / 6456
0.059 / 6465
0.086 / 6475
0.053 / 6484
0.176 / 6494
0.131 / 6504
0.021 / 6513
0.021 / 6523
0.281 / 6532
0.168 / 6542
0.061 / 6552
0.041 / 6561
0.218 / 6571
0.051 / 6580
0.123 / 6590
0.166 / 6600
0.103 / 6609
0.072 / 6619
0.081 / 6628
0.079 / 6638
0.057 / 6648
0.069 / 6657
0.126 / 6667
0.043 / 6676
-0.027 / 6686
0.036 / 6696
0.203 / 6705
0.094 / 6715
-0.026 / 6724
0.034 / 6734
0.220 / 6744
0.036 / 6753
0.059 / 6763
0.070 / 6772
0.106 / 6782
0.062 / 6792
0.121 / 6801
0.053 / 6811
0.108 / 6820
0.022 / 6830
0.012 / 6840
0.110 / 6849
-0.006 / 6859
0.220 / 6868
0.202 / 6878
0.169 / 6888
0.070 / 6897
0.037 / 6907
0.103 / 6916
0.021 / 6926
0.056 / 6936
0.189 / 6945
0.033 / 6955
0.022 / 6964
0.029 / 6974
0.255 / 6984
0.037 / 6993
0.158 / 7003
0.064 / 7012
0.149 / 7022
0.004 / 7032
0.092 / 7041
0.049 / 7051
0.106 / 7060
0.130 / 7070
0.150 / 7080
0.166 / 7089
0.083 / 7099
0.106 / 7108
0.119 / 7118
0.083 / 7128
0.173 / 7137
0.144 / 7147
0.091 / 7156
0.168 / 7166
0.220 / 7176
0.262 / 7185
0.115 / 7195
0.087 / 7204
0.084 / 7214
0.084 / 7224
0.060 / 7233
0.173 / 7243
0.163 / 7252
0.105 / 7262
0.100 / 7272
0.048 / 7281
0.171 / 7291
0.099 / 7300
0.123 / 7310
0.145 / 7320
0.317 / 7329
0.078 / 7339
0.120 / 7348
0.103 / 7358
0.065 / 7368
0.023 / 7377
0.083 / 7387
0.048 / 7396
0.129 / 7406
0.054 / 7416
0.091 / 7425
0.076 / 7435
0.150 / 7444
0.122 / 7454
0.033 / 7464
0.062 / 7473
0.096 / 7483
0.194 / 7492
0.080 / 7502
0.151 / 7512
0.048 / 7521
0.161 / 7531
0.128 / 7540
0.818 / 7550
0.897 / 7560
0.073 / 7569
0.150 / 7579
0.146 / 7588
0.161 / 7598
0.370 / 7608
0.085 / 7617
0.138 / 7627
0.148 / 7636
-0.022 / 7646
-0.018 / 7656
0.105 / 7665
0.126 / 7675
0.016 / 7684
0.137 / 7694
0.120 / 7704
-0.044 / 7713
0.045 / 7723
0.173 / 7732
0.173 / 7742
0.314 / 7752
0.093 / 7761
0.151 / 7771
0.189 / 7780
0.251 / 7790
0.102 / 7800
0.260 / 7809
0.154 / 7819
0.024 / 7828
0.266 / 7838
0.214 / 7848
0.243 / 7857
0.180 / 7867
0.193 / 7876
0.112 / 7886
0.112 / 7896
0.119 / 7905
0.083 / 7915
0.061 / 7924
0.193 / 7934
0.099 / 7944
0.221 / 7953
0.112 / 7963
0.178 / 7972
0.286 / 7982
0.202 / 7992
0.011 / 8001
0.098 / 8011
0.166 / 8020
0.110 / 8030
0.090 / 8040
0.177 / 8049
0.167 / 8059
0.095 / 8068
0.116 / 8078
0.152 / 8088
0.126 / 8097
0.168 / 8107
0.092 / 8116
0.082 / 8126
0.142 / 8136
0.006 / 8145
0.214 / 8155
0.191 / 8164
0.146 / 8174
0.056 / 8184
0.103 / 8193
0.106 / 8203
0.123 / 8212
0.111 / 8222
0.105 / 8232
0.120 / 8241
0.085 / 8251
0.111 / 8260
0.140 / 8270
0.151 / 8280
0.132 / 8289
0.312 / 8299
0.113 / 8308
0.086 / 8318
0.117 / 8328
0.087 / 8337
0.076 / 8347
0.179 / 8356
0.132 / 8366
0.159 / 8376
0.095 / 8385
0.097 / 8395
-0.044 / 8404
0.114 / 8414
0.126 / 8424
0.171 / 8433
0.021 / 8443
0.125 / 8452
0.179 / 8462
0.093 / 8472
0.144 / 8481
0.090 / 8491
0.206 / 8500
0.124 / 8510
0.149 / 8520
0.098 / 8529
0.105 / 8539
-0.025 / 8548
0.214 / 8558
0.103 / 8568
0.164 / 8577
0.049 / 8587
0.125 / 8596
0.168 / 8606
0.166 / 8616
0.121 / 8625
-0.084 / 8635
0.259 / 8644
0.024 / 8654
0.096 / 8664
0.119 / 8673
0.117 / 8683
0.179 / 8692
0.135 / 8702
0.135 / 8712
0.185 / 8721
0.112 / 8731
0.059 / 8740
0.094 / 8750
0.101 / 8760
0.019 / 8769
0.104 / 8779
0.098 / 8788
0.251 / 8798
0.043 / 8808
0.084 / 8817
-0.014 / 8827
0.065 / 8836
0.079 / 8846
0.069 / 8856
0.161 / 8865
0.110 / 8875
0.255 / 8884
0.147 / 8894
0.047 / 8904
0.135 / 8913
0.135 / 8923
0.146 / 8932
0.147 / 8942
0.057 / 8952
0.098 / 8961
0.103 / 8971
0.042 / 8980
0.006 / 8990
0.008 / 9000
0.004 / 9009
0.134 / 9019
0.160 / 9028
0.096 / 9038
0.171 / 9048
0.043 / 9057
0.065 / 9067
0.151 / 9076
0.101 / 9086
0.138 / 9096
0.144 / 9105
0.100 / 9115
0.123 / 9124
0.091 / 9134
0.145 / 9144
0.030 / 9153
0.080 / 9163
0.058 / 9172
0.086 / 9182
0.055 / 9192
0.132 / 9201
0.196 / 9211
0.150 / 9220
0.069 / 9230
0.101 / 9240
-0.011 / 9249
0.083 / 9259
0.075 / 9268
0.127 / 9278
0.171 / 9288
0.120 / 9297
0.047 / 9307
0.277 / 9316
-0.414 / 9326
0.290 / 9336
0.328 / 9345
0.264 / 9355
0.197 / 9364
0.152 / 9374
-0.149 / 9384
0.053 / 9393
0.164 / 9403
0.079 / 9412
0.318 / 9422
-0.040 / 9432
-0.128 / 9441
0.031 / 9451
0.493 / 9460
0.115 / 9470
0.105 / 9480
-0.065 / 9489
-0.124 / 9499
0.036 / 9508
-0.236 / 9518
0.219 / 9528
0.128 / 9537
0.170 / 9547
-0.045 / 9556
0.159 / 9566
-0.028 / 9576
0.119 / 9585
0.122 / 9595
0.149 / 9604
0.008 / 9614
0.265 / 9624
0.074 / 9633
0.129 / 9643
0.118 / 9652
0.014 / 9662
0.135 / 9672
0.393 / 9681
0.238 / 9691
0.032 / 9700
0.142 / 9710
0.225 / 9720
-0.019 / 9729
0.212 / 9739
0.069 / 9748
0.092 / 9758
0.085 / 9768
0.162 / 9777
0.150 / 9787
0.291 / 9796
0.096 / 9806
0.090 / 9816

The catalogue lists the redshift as 1.03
